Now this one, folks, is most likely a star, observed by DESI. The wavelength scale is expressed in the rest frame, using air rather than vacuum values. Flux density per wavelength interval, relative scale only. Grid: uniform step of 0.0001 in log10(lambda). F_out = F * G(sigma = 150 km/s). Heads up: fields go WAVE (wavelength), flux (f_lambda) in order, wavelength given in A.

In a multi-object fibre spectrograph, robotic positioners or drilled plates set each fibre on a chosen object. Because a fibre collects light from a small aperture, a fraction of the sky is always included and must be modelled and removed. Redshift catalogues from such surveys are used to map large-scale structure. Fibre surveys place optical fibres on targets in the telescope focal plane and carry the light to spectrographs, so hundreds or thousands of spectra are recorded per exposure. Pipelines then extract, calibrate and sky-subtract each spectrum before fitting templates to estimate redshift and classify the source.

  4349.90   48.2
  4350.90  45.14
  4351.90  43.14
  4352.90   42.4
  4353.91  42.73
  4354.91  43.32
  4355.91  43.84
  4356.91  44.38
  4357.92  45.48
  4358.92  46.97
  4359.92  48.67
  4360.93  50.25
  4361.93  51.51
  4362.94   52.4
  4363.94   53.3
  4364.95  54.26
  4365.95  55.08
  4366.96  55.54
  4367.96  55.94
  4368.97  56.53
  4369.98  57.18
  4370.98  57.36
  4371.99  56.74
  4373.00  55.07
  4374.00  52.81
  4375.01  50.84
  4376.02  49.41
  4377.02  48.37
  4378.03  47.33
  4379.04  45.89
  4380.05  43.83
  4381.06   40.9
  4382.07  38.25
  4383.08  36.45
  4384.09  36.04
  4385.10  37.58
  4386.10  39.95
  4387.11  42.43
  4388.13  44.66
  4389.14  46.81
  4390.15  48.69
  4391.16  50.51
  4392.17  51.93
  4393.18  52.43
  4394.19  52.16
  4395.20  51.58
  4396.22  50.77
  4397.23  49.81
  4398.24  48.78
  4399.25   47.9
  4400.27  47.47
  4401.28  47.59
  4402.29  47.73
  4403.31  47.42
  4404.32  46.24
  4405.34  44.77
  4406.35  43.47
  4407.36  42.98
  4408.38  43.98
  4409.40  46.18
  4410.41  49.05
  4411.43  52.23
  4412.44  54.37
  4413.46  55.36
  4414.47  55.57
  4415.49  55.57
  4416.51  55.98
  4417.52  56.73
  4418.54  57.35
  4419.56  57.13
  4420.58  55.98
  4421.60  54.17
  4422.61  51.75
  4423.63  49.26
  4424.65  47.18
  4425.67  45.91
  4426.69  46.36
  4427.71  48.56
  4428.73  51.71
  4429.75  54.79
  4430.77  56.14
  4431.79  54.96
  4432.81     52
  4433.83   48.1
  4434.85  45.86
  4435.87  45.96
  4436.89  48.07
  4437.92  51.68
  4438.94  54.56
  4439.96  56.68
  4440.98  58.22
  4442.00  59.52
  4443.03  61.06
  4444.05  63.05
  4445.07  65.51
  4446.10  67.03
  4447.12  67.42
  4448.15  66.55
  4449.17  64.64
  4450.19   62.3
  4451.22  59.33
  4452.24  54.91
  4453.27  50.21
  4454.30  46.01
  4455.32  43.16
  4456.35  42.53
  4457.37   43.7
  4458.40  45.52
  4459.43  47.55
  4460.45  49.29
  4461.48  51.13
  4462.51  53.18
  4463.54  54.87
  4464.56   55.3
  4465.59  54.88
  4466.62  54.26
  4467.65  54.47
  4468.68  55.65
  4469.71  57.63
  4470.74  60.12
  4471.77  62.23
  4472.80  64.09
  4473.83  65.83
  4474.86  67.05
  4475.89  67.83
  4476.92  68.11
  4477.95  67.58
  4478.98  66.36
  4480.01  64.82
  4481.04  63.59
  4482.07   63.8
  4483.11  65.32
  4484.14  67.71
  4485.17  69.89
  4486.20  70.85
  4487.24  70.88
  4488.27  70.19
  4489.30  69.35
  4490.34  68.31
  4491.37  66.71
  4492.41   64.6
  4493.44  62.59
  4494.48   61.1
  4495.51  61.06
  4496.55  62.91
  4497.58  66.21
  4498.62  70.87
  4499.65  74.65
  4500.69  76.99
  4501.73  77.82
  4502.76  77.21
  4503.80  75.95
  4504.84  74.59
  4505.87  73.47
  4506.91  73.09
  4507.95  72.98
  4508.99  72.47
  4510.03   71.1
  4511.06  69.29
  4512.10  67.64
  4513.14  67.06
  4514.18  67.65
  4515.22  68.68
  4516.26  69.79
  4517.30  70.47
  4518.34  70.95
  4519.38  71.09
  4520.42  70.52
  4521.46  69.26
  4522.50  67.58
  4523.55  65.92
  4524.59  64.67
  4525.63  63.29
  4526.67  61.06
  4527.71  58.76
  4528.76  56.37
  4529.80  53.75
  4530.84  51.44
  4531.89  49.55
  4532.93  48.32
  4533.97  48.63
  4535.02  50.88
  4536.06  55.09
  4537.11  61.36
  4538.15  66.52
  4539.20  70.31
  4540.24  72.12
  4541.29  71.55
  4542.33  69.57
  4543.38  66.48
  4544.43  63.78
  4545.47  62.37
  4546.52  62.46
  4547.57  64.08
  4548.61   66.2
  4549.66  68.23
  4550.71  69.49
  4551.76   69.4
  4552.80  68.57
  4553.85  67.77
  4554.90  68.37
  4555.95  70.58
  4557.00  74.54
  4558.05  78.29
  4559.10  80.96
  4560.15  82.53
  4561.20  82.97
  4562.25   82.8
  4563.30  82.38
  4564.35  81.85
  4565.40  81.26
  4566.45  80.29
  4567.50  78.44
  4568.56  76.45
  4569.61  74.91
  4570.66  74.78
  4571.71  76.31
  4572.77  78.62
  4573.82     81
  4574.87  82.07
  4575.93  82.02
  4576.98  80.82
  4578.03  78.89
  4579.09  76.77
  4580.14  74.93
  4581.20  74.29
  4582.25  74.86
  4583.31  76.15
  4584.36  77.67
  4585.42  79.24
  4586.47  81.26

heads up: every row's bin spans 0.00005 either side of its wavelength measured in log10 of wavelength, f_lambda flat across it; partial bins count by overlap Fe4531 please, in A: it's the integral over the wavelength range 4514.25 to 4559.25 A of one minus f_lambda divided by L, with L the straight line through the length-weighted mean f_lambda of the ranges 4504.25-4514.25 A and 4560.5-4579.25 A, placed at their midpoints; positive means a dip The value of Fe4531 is 6.0 A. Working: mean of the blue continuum 71.1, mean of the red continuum 79.7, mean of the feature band 65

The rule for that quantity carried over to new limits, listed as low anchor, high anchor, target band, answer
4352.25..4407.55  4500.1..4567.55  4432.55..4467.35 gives 1.9 A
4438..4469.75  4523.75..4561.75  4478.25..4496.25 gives -2.2 A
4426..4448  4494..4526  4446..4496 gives 1.6 A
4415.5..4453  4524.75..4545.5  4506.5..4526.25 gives -3.3 A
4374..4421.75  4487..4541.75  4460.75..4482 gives -0.2 A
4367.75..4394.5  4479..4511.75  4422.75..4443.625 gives 2.1 A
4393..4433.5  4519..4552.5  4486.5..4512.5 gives -4.8 A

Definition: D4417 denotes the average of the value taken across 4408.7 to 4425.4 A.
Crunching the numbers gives 53.2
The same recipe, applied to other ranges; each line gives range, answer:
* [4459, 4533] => 64.9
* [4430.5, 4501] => 59.8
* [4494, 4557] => 66.4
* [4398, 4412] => 46.8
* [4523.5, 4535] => 55.9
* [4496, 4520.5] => 71.4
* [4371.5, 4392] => 45.7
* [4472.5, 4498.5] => 66.4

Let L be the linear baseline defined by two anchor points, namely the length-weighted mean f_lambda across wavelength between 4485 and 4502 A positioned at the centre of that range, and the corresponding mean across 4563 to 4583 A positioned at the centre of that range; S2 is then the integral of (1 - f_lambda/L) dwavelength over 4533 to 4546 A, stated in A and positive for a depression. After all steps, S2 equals 2.0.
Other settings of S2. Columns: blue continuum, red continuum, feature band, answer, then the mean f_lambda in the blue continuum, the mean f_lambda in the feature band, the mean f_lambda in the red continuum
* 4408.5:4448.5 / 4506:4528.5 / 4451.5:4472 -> 2.68 A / 54.3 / 51.8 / 68.2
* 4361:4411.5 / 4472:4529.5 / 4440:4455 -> -0.29 A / 48.5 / 60.1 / 68.1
